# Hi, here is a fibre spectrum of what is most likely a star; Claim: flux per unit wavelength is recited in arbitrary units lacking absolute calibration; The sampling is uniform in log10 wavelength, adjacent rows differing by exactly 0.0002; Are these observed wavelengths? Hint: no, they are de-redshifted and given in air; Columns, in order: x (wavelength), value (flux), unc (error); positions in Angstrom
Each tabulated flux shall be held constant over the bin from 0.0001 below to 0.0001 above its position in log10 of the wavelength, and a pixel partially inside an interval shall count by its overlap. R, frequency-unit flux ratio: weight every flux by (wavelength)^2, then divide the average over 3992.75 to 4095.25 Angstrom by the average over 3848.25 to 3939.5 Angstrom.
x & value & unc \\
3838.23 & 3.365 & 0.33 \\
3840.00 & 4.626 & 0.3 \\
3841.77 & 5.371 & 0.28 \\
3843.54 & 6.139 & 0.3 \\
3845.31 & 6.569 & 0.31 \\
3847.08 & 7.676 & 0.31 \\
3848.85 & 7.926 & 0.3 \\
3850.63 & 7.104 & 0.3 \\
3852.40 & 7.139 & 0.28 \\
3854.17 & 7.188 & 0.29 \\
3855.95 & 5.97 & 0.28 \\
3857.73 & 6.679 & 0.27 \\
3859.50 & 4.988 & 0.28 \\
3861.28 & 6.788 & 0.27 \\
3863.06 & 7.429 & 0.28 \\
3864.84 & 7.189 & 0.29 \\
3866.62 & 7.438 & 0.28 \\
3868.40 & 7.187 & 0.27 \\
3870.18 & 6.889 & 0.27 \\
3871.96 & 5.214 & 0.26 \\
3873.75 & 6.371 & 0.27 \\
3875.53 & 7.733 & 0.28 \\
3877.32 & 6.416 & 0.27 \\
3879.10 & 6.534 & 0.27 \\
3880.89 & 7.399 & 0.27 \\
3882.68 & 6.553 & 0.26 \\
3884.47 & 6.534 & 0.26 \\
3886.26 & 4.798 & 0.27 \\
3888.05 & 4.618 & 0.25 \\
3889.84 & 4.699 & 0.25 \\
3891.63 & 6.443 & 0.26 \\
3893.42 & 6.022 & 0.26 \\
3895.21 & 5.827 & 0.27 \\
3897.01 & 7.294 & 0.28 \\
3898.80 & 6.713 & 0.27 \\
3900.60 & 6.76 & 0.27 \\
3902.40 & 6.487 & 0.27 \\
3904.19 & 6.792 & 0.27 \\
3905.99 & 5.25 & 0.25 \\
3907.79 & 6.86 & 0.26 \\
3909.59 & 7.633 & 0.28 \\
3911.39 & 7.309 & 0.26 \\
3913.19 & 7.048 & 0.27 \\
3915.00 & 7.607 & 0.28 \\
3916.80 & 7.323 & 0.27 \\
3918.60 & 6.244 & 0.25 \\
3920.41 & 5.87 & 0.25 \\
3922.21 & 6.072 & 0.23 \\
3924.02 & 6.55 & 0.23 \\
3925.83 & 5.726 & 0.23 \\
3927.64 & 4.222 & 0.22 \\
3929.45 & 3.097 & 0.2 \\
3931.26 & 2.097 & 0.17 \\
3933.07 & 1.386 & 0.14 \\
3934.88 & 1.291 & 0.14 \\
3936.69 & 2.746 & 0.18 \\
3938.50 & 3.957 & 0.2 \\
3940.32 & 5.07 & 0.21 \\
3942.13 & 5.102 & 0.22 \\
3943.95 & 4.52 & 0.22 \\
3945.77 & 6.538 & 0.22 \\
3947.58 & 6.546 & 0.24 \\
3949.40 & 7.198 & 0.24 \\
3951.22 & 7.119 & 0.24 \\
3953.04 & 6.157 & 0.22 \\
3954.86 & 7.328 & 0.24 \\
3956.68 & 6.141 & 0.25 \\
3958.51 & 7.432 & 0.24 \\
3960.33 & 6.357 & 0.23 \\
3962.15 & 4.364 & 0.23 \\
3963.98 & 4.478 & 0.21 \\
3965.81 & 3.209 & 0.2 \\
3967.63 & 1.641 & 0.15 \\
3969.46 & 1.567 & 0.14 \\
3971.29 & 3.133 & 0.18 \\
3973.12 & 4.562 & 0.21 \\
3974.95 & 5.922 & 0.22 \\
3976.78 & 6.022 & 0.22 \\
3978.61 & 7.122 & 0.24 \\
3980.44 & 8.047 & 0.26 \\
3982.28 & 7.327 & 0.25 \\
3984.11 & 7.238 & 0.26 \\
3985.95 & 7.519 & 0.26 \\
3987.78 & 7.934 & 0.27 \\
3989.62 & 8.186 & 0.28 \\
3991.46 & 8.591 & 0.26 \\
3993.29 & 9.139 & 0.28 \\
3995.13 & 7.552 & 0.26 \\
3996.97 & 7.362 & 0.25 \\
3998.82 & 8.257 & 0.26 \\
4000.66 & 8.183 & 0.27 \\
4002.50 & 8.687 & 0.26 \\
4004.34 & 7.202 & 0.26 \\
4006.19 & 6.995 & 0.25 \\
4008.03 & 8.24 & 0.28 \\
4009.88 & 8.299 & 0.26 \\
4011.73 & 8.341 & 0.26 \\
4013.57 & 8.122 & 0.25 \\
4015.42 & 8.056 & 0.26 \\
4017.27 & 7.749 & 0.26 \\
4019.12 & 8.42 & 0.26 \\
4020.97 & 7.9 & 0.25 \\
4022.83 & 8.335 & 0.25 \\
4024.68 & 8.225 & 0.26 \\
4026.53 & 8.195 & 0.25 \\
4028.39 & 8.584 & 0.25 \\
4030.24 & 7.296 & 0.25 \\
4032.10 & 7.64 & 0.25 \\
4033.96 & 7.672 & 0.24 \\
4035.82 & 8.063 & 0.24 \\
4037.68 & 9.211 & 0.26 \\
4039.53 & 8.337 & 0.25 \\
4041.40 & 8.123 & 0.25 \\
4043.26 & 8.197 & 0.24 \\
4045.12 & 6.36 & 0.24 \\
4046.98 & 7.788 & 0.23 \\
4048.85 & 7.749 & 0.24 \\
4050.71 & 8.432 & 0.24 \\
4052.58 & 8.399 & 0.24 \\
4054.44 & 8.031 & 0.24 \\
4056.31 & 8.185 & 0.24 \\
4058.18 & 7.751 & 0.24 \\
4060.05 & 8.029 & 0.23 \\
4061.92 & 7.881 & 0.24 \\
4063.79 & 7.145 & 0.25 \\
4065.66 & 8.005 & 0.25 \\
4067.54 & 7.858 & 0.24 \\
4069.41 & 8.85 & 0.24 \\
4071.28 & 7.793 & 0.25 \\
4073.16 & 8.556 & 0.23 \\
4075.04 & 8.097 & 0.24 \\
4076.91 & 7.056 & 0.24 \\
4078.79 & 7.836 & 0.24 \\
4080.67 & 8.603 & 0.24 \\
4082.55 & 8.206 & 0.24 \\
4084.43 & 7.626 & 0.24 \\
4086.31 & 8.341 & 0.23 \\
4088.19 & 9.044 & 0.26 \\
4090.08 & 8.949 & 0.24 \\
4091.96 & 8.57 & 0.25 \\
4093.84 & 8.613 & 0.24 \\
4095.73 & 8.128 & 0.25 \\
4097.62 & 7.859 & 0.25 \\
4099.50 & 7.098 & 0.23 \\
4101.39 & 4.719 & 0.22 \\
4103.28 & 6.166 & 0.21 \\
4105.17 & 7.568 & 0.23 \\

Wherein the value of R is 1.45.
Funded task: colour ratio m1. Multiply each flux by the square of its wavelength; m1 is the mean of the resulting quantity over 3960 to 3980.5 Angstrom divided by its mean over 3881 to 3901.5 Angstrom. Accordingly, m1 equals 0.77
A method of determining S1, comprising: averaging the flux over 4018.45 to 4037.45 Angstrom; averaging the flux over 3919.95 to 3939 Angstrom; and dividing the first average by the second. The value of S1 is 2.09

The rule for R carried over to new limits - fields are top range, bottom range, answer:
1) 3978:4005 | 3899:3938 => 1.51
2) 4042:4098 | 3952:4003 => 1.32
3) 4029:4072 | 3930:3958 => 1.71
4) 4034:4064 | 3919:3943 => 2.05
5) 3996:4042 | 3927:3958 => 1.75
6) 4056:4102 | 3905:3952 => 1.59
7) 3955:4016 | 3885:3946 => 1.28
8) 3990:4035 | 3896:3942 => 1.54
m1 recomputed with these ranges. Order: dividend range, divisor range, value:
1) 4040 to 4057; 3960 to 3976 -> 2.15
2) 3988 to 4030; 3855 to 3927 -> 1.33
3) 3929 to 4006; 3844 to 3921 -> 0.92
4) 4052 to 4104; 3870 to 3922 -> 1.34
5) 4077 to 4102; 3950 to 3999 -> 1.35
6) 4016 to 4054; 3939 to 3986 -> 1.48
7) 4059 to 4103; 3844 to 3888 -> 1.32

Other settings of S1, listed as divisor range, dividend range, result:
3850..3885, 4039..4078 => 1.18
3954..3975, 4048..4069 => 1.73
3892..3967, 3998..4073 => 1.42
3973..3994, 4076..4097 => 1.12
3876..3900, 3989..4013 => 1.31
